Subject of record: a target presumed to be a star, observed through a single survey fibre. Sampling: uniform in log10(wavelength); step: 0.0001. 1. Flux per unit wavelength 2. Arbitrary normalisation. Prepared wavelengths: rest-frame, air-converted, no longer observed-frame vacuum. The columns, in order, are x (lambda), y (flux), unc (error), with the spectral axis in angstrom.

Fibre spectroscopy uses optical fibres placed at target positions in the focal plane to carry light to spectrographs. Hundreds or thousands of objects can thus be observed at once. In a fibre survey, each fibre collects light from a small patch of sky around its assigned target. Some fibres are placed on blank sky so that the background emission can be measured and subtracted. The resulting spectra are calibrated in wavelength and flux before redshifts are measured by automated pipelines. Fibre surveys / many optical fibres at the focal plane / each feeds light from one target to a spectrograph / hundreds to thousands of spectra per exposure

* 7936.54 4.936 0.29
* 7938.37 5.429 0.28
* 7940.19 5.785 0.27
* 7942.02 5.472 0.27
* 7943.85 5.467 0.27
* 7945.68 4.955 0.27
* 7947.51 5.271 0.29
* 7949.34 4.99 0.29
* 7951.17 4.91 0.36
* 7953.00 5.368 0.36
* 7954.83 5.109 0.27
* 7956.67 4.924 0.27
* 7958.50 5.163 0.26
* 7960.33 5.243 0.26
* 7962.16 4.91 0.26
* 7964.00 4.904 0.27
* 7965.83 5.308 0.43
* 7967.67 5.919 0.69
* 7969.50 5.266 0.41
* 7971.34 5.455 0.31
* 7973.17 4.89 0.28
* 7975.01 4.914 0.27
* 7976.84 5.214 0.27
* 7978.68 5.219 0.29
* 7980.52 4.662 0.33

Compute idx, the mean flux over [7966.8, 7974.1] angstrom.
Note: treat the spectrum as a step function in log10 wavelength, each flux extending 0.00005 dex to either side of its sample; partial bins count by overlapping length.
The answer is 5.38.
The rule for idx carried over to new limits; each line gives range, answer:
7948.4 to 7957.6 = 5.06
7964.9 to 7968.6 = 5.61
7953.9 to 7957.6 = 5.01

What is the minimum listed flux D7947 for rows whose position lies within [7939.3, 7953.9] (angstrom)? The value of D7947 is 4.91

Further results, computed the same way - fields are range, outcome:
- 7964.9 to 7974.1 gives 4.89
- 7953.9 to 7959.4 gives 4.924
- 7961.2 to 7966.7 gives 4.904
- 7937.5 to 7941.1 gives 5.429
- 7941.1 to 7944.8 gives 5.467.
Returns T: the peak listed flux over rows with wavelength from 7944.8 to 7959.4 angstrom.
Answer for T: 5.368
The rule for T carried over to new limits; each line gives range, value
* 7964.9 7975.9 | 5.919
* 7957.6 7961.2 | 5.243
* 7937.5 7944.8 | 5.785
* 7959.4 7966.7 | 5.308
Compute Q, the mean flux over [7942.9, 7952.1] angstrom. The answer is 5.12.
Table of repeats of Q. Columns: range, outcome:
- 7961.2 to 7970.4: 5.26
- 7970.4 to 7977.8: 5.12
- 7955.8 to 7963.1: 5.06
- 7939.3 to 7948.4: 5.39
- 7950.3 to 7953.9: 5.14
